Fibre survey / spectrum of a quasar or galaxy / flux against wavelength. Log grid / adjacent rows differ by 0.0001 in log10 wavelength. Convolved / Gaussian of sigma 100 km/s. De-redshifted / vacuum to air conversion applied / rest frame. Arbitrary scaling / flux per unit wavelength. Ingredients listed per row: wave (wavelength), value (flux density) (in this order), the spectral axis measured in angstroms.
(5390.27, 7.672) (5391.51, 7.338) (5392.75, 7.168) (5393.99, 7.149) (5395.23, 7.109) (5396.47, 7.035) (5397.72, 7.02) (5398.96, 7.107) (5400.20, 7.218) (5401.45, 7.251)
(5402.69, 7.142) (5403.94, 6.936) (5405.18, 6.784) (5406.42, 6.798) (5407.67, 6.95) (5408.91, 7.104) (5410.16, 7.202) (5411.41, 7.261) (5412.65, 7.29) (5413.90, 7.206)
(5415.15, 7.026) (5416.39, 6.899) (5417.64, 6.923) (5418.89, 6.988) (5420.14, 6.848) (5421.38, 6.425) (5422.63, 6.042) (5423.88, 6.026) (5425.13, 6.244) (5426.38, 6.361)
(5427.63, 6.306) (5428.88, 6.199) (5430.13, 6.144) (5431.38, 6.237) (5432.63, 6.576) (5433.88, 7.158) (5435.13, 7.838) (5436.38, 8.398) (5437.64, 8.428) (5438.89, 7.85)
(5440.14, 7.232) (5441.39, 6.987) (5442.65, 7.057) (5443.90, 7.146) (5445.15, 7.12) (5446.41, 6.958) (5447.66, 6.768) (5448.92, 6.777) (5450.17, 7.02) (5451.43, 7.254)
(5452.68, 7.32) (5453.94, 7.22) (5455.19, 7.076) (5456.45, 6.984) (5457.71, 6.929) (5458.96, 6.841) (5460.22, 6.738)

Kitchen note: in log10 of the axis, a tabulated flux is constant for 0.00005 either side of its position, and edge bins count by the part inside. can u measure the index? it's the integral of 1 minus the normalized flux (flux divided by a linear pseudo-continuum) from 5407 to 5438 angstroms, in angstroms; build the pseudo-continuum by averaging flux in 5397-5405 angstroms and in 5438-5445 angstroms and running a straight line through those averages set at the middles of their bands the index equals 1.4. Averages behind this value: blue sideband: 7.09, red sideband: 7.3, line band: 6.87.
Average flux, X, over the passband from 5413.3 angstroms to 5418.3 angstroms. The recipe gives 7.01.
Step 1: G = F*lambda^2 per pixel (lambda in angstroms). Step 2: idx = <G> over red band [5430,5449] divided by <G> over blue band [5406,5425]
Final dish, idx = 1.1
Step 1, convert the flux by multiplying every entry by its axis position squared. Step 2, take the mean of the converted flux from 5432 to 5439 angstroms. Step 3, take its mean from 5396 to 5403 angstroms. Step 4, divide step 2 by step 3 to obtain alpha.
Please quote 1.09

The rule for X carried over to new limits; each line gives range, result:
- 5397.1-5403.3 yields 7.15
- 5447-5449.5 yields 6.77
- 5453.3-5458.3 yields 7.05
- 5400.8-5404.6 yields 7.1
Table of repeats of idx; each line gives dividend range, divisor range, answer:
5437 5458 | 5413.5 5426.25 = 1.09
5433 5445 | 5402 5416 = 1.08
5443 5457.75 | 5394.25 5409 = 1.02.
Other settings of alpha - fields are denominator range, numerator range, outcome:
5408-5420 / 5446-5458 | 1.01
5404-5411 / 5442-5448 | 1.02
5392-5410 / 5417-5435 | 0.93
